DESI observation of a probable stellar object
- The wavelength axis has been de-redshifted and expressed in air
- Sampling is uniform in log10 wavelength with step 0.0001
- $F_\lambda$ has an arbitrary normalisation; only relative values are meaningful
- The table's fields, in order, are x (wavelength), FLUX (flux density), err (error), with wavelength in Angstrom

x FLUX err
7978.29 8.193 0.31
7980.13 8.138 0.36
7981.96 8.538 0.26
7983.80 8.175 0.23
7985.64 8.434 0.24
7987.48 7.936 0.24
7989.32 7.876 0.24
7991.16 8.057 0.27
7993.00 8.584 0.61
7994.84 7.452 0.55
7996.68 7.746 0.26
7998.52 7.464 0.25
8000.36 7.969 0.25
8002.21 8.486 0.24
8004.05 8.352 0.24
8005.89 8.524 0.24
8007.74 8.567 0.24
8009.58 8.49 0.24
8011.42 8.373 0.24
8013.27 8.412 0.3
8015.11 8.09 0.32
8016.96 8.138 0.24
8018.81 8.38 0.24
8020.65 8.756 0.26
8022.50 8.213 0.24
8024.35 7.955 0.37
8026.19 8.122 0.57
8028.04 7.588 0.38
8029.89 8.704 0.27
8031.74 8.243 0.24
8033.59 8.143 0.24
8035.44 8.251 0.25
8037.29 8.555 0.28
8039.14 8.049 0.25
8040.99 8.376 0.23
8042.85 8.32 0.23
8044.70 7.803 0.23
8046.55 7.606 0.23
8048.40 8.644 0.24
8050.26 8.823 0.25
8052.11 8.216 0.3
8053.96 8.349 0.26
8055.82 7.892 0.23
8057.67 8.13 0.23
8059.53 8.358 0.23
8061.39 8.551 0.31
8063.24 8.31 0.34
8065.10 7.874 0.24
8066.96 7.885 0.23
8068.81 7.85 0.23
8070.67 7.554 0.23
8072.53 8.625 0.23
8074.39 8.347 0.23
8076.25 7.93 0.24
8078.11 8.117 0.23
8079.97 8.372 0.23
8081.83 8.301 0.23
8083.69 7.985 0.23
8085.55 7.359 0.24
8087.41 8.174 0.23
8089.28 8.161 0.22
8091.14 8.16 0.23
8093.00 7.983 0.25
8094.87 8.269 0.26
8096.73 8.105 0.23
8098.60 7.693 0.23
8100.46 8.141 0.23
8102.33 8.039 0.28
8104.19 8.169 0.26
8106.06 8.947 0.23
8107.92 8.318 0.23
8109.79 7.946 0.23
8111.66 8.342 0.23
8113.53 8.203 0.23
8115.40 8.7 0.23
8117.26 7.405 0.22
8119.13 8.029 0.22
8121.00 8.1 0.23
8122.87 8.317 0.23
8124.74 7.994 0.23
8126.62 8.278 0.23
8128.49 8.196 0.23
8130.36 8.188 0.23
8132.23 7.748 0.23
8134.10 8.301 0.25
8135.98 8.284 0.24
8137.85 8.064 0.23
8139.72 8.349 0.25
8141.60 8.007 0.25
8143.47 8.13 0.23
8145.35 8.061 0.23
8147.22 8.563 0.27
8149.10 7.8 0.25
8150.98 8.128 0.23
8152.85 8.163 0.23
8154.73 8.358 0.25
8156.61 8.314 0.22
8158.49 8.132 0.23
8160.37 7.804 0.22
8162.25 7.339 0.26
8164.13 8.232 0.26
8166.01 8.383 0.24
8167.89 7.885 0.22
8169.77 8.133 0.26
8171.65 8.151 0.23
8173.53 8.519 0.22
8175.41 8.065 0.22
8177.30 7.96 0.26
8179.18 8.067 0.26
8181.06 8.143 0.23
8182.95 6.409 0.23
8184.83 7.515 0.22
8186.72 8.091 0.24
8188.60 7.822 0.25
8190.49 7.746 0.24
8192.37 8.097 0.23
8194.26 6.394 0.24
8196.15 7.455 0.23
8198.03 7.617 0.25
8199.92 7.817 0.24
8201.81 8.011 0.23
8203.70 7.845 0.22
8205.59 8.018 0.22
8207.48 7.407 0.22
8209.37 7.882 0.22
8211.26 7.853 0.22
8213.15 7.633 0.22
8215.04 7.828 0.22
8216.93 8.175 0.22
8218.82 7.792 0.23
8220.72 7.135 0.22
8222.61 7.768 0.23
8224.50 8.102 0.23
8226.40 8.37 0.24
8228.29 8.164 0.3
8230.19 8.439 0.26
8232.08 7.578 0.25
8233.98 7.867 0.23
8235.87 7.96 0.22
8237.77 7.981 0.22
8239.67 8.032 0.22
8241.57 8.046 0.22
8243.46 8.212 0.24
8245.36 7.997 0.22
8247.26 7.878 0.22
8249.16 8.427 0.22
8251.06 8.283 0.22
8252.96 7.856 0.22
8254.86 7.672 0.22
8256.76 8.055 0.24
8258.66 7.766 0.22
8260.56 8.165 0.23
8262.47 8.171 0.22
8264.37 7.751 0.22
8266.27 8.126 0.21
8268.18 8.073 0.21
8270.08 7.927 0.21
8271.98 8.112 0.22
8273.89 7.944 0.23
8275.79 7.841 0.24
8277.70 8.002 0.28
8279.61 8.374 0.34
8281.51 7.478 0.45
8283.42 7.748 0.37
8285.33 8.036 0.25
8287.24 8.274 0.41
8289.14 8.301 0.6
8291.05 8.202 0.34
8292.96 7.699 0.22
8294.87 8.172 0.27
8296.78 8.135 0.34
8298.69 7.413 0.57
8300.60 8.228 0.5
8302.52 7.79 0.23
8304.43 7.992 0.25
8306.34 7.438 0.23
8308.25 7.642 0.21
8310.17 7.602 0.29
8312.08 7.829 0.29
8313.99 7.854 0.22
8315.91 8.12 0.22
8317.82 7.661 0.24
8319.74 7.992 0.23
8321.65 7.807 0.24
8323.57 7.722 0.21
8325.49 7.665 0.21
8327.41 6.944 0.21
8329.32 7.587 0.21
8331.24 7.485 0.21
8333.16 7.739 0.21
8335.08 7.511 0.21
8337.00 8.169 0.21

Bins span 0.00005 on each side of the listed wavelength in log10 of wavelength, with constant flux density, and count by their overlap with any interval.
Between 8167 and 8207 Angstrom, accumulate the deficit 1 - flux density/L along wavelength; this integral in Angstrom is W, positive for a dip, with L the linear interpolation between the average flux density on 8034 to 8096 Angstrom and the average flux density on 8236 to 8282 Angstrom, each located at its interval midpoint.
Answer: 1.3 Angstrom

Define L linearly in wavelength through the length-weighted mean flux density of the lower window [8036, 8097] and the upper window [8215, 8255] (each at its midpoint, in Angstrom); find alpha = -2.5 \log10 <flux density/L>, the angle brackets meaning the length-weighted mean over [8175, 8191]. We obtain 0.04 mag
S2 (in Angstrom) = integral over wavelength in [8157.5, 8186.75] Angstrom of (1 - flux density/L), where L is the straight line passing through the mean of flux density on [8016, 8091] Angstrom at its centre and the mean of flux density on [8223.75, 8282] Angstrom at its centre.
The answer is 0.59 Angstrom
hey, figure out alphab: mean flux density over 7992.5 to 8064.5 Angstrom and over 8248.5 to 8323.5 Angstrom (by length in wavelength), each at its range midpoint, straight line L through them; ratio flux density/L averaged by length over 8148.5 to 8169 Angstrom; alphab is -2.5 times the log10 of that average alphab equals 0.004 mag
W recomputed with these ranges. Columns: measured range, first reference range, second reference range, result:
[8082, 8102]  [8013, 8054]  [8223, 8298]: 0.42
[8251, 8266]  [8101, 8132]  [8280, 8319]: 0.00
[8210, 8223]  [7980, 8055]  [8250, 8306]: 0.48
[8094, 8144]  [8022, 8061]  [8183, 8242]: -0.84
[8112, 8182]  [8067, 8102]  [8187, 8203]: -2.68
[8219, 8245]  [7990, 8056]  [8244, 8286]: 0.16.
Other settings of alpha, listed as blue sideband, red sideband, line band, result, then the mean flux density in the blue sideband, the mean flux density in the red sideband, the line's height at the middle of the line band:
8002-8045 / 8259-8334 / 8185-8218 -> 0.038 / 8.29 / 7.87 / 8.02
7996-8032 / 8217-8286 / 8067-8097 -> 0.011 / 8.23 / 7.98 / 8.16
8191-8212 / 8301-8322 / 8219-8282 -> -0.035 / 7.67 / 7.8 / 7.73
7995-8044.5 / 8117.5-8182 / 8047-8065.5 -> -0.015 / 8.22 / 8.12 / 8.19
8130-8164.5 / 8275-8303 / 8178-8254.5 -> 0.027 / 8.1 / 7.98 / 8.04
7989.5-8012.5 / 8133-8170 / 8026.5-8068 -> -0.008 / 8.16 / 8.12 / 8.15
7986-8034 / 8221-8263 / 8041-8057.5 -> -0.008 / 8.18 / 8.02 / 8.15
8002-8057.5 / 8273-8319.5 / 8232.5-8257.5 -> -0.004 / 8.28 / 7.91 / 7.98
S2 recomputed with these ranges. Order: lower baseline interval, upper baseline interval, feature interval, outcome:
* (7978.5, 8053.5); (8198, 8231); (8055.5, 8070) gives 0.1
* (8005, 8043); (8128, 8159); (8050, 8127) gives 0.8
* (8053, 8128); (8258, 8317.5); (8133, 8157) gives -0.3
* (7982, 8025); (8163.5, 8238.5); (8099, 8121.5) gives -0.5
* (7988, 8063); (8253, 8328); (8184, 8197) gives 0.7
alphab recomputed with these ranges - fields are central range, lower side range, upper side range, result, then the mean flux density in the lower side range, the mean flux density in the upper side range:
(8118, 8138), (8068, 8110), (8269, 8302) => -0.01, 8.11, 7.99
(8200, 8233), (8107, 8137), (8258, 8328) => 0.02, 8.15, 7.9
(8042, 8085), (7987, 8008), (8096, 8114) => 0.00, 8.07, 8.19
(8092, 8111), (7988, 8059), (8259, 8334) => -0.01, 8.2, 7.87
